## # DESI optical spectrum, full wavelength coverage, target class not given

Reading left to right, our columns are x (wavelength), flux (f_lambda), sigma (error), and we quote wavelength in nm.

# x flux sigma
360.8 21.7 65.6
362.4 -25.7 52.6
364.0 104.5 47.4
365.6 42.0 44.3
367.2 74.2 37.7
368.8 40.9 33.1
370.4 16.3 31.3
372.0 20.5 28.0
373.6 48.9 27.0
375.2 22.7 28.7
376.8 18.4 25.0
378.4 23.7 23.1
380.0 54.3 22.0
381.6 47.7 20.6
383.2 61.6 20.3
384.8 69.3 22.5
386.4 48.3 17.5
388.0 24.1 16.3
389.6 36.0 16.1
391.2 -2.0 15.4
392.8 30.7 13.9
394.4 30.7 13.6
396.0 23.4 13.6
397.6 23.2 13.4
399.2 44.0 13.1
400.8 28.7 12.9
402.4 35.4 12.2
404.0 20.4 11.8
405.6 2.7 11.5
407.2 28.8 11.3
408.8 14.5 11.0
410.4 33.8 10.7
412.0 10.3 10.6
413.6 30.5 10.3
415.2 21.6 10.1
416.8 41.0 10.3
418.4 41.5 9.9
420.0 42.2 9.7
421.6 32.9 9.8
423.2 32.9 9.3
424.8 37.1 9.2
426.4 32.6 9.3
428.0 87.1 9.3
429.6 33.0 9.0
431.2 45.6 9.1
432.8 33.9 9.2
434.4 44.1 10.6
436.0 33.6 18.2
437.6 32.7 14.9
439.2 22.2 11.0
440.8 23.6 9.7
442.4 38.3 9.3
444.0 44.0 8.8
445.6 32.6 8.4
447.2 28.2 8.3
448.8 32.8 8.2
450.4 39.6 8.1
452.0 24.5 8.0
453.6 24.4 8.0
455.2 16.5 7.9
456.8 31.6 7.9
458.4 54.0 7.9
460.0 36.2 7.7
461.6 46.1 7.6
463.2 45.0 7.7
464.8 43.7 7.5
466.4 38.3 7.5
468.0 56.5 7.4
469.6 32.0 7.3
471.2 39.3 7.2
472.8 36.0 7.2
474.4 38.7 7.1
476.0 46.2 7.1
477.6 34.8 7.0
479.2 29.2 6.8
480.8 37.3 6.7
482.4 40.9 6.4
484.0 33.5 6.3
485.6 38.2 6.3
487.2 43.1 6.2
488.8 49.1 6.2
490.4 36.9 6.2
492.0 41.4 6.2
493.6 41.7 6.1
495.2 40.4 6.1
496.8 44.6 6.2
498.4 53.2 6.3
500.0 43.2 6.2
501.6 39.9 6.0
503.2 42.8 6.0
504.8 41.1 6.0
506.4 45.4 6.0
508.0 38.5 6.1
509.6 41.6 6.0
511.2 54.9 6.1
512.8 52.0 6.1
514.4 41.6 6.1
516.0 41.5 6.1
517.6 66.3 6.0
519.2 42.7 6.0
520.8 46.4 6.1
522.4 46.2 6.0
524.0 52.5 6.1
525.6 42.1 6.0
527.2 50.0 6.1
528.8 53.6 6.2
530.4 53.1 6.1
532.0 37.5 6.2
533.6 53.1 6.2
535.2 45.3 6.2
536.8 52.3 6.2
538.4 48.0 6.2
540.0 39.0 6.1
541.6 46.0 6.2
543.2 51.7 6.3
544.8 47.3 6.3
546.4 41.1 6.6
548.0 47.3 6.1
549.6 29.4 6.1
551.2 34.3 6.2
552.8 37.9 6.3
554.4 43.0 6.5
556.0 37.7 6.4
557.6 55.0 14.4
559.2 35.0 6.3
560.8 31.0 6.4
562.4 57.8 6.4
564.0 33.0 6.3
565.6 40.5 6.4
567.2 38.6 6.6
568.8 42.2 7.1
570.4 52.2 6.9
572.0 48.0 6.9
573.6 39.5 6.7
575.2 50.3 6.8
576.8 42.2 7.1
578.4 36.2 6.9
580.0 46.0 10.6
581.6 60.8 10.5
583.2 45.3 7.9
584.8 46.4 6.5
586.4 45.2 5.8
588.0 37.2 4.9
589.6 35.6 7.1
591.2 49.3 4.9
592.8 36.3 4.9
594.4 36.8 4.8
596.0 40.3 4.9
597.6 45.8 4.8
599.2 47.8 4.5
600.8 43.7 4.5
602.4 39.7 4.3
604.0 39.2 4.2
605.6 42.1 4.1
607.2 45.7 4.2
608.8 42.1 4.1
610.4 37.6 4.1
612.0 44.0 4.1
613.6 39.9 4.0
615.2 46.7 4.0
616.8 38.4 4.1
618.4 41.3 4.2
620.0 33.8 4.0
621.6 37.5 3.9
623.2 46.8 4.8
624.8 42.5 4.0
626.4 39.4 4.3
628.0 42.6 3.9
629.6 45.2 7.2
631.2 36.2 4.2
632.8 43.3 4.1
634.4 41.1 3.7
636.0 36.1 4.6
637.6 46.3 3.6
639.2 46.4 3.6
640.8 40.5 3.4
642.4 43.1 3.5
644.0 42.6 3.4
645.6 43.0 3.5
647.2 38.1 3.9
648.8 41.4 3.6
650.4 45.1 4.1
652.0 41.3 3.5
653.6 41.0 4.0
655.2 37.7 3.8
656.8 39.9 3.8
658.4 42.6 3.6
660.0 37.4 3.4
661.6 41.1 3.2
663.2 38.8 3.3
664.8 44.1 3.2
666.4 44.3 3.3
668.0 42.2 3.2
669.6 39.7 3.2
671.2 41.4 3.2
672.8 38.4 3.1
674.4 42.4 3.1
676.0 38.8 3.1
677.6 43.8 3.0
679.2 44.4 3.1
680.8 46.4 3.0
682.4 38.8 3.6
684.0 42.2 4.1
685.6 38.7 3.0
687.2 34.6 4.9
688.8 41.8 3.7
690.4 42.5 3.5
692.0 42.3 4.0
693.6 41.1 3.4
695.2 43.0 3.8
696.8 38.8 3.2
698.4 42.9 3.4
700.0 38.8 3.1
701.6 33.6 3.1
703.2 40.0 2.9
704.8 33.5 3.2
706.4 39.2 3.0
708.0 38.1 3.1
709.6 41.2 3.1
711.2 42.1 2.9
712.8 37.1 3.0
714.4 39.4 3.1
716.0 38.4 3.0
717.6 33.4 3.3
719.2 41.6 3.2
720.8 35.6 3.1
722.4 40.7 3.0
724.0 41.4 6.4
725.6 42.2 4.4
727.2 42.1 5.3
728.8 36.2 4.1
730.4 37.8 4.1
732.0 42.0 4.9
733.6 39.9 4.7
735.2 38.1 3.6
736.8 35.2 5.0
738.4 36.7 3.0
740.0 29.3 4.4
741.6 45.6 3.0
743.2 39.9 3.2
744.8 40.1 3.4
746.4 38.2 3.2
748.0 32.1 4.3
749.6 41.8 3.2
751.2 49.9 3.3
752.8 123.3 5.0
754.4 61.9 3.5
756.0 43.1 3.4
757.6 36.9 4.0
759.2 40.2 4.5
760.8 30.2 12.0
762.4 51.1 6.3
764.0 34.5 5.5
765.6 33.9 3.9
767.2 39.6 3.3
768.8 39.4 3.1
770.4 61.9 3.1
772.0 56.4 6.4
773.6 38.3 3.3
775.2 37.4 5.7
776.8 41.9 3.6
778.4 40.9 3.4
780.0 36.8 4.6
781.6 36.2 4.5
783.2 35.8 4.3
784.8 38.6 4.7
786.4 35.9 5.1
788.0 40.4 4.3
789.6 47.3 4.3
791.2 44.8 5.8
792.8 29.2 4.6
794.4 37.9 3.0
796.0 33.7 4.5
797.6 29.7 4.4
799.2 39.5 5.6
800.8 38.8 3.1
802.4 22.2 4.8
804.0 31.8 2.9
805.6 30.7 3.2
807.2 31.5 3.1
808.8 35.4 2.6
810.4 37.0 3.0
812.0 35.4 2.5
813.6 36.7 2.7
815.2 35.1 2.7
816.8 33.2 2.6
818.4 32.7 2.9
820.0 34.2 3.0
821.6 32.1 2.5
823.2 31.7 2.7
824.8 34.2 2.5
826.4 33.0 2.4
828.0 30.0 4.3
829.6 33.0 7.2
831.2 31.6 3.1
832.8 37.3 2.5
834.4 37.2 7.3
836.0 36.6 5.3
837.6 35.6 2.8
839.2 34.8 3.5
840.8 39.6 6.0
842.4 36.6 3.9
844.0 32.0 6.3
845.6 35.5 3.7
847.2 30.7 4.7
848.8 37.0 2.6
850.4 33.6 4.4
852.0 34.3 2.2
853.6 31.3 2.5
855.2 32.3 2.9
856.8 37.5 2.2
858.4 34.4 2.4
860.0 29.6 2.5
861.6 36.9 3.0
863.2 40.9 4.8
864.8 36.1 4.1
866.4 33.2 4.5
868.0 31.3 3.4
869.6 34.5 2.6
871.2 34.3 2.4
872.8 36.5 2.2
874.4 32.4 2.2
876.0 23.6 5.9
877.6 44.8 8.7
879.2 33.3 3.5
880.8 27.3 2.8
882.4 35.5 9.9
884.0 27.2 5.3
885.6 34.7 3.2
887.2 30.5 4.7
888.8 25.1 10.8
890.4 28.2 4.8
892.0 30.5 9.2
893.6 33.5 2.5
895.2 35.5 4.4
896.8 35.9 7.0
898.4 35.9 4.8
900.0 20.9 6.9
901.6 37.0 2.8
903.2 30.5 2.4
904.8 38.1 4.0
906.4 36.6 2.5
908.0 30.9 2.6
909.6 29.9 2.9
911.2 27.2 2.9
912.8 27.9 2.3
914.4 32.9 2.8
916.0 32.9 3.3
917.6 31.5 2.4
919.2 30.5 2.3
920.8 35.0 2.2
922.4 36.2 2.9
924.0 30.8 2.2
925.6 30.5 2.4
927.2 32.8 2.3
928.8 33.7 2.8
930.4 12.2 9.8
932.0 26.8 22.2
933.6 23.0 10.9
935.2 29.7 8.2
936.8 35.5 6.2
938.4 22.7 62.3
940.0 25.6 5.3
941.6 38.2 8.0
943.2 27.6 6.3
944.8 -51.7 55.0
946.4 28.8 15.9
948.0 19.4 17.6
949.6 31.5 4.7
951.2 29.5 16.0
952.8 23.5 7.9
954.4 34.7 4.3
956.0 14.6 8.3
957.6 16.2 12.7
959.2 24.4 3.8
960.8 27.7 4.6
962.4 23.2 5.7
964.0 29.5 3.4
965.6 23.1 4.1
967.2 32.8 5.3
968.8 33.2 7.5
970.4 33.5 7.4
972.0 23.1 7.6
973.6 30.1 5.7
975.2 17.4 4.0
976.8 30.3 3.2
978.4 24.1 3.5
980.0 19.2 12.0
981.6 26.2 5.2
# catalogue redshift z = 0.147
